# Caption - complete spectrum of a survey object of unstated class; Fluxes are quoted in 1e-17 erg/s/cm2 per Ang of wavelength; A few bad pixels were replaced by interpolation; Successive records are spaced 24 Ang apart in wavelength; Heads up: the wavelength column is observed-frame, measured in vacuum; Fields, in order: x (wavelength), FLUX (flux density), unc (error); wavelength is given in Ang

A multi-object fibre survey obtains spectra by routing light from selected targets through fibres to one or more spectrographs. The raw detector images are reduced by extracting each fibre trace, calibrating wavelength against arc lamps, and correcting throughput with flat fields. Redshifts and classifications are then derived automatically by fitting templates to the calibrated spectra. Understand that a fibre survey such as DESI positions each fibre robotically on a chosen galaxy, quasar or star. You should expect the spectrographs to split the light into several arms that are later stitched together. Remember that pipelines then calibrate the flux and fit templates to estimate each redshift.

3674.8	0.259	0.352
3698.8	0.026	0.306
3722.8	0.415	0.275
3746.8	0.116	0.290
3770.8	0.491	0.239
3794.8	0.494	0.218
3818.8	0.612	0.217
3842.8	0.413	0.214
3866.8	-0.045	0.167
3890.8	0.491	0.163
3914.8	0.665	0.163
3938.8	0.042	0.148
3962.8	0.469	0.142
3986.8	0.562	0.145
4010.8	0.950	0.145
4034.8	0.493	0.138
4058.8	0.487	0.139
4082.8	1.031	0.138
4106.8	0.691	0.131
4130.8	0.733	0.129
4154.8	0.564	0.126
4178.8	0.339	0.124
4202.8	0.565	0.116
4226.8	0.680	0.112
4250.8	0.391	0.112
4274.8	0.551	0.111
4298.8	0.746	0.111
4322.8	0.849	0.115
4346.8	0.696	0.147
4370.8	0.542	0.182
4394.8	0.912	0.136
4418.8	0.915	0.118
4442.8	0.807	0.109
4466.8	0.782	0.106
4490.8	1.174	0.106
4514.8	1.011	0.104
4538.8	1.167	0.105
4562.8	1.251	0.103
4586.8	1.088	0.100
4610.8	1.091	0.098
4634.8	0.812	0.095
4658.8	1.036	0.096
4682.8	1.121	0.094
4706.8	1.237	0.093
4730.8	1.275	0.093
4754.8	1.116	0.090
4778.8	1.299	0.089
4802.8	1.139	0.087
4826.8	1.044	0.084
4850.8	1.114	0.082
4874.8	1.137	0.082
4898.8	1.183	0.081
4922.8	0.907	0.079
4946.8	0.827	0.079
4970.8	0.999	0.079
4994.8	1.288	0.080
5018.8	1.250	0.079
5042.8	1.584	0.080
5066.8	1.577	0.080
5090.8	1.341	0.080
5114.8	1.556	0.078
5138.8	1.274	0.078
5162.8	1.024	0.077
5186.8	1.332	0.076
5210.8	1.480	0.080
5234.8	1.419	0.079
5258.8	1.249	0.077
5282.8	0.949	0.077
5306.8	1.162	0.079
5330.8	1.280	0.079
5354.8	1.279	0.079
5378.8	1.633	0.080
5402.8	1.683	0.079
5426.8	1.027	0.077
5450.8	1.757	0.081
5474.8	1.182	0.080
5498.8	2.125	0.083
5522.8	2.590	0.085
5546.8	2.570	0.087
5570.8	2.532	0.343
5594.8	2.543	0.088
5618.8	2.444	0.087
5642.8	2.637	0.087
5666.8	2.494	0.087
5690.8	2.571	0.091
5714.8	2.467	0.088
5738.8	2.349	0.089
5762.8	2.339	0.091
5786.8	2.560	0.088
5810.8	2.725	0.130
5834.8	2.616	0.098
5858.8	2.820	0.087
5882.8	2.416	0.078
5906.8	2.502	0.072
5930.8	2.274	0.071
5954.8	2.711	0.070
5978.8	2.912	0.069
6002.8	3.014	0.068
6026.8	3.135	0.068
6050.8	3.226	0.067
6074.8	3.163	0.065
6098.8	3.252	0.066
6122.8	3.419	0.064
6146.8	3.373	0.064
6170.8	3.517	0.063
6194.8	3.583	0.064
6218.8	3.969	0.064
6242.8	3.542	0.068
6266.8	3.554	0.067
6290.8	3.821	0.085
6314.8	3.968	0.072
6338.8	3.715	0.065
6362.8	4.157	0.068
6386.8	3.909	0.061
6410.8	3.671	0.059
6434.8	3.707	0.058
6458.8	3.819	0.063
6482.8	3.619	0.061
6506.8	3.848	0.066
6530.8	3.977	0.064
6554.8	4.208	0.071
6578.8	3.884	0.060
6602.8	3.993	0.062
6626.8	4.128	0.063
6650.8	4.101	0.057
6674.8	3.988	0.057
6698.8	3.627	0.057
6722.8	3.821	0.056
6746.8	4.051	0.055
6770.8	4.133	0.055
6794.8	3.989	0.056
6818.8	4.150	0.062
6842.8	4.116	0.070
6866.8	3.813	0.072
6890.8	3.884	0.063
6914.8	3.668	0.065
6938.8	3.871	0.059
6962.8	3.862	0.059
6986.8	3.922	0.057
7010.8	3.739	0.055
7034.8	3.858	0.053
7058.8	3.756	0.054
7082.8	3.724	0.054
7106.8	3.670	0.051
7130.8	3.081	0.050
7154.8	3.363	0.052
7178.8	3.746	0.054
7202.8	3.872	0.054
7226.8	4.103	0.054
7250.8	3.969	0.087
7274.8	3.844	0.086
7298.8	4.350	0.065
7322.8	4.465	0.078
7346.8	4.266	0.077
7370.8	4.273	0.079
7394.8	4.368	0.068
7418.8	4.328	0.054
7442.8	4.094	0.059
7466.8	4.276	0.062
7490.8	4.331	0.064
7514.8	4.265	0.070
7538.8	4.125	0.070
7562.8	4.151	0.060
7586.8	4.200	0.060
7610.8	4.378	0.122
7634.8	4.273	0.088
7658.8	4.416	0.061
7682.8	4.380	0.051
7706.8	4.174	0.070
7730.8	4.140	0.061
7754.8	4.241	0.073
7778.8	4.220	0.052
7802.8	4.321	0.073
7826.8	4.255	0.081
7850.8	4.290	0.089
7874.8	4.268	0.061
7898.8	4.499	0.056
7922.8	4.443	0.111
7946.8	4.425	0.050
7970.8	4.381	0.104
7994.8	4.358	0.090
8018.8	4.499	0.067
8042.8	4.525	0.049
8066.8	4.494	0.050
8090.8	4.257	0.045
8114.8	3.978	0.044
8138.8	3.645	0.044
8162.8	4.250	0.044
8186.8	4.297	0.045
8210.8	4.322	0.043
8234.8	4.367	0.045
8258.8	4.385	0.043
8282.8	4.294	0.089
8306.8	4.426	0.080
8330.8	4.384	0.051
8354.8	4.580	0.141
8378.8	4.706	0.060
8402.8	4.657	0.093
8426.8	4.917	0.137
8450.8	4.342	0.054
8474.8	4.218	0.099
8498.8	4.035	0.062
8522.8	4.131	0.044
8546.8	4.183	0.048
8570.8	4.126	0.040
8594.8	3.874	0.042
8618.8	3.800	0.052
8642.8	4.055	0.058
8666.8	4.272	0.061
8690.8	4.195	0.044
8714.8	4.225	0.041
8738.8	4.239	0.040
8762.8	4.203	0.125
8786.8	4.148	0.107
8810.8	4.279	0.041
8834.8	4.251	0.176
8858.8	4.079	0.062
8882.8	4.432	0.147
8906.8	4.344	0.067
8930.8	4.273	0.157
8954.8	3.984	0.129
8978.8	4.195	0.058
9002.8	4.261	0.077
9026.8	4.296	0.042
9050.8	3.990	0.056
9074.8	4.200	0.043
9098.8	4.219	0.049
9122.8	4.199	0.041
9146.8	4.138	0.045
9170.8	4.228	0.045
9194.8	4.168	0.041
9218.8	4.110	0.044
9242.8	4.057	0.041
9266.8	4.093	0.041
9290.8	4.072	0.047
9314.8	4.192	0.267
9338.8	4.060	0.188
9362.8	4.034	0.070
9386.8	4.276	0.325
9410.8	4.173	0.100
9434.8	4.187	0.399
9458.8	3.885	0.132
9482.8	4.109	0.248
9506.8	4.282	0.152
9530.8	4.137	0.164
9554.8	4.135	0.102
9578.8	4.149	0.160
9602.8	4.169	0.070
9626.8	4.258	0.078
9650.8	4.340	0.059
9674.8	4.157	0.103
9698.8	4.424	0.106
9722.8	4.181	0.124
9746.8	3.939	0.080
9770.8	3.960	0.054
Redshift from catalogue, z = 0.379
